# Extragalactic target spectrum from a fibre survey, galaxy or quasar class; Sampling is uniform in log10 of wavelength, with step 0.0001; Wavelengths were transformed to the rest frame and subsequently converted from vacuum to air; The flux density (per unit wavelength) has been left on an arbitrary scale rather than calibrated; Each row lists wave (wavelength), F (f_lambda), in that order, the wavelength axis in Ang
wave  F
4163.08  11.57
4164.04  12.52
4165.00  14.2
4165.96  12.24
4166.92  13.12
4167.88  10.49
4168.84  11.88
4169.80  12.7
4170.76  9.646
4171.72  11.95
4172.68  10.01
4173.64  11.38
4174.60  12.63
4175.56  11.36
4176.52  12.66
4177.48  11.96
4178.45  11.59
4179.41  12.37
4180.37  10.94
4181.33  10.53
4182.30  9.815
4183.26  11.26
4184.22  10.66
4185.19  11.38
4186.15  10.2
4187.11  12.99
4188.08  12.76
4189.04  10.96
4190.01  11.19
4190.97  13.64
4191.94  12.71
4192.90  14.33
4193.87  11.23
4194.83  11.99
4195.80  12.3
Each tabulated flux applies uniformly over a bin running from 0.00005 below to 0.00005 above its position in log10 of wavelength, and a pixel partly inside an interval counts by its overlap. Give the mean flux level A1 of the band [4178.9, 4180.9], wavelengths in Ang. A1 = 11.7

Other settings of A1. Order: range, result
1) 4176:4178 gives 12.3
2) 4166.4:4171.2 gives 11.6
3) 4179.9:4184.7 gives 10.6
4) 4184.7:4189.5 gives 11.7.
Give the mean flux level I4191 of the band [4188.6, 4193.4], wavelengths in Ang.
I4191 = 12.6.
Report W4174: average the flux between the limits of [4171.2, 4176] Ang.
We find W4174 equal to 11.5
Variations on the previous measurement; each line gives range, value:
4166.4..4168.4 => 11.8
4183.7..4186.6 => 10.8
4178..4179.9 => 12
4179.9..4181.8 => 10.8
